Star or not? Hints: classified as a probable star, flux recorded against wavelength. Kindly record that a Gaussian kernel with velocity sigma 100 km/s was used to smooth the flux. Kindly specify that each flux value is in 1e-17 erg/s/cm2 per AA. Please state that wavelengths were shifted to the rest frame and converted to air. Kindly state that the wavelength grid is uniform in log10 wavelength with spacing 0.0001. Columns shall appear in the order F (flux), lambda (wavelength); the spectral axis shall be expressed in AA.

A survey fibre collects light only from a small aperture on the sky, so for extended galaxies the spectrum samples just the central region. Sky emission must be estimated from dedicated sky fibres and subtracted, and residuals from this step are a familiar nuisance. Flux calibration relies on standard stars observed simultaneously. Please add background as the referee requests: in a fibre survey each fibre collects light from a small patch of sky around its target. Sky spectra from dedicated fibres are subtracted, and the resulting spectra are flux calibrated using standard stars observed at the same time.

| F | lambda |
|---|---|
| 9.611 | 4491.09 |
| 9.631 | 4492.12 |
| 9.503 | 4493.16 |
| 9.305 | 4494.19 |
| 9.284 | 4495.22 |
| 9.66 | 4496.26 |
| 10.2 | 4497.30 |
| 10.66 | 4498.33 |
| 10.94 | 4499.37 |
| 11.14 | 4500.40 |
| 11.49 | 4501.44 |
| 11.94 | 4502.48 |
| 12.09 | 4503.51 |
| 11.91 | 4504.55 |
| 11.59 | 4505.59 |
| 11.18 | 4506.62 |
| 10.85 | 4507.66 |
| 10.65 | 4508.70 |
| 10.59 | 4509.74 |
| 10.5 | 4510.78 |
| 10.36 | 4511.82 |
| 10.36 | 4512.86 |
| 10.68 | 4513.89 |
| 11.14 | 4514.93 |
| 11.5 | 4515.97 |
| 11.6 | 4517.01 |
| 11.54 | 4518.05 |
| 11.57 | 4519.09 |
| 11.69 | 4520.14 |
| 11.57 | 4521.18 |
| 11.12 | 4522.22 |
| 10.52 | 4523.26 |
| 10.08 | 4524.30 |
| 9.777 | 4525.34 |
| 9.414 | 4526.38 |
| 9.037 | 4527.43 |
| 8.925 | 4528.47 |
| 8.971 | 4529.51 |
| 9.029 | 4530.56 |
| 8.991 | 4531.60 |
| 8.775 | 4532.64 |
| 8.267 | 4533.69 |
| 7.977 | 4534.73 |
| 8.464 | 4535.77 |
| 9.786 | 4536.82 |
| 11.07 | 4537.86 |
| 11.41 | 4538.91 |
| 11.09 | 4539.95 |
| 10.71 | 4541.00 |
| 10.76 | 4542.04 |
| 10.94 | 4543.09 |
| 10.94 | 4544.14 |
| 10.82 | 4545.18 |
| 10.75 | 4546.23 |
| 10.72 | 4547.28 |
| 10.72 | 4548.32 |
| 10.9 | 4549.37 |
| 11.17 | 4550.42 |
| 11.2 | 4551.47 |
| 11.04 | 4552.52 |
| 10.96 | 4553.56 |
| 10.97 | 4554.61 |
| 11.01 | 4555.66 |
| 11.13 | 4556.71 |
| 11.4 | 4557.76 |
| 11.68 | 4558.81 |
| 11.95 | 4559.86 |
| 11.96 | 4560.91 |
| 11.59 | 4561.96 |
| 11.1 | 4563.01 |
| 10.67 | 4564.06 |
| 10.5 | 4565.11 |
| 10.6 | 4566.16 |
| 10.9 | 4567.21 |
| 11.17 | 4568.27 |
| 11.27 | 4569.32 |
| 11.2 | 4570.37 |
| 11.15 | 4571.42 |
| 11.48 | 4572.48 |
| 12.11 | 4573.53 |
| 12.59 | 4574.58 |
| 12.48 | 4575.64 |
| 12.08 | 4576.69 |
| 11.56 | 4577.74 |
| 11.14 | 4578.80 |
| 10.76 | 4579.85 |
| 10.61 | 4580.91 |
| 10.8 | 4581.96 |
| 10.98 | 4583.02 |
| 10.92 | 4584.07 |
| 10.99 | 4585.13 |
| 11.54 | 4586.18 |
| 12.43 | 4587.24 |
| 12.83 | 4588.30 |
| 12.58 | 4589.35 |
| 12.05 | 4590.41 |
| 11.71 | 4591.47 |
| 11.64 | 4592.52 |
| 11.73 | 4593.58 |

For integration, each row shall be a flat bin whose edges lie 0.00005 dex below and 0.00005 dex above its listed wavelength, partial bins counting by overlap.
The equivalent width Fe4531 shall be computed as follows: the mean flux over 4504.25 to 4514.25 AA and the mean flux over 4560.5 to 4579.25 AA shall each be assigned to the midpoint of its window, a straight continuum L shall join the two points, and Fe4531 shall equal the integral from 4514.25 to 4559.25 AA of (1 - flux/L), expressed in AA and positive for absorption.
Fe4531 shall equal 2.50 AA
